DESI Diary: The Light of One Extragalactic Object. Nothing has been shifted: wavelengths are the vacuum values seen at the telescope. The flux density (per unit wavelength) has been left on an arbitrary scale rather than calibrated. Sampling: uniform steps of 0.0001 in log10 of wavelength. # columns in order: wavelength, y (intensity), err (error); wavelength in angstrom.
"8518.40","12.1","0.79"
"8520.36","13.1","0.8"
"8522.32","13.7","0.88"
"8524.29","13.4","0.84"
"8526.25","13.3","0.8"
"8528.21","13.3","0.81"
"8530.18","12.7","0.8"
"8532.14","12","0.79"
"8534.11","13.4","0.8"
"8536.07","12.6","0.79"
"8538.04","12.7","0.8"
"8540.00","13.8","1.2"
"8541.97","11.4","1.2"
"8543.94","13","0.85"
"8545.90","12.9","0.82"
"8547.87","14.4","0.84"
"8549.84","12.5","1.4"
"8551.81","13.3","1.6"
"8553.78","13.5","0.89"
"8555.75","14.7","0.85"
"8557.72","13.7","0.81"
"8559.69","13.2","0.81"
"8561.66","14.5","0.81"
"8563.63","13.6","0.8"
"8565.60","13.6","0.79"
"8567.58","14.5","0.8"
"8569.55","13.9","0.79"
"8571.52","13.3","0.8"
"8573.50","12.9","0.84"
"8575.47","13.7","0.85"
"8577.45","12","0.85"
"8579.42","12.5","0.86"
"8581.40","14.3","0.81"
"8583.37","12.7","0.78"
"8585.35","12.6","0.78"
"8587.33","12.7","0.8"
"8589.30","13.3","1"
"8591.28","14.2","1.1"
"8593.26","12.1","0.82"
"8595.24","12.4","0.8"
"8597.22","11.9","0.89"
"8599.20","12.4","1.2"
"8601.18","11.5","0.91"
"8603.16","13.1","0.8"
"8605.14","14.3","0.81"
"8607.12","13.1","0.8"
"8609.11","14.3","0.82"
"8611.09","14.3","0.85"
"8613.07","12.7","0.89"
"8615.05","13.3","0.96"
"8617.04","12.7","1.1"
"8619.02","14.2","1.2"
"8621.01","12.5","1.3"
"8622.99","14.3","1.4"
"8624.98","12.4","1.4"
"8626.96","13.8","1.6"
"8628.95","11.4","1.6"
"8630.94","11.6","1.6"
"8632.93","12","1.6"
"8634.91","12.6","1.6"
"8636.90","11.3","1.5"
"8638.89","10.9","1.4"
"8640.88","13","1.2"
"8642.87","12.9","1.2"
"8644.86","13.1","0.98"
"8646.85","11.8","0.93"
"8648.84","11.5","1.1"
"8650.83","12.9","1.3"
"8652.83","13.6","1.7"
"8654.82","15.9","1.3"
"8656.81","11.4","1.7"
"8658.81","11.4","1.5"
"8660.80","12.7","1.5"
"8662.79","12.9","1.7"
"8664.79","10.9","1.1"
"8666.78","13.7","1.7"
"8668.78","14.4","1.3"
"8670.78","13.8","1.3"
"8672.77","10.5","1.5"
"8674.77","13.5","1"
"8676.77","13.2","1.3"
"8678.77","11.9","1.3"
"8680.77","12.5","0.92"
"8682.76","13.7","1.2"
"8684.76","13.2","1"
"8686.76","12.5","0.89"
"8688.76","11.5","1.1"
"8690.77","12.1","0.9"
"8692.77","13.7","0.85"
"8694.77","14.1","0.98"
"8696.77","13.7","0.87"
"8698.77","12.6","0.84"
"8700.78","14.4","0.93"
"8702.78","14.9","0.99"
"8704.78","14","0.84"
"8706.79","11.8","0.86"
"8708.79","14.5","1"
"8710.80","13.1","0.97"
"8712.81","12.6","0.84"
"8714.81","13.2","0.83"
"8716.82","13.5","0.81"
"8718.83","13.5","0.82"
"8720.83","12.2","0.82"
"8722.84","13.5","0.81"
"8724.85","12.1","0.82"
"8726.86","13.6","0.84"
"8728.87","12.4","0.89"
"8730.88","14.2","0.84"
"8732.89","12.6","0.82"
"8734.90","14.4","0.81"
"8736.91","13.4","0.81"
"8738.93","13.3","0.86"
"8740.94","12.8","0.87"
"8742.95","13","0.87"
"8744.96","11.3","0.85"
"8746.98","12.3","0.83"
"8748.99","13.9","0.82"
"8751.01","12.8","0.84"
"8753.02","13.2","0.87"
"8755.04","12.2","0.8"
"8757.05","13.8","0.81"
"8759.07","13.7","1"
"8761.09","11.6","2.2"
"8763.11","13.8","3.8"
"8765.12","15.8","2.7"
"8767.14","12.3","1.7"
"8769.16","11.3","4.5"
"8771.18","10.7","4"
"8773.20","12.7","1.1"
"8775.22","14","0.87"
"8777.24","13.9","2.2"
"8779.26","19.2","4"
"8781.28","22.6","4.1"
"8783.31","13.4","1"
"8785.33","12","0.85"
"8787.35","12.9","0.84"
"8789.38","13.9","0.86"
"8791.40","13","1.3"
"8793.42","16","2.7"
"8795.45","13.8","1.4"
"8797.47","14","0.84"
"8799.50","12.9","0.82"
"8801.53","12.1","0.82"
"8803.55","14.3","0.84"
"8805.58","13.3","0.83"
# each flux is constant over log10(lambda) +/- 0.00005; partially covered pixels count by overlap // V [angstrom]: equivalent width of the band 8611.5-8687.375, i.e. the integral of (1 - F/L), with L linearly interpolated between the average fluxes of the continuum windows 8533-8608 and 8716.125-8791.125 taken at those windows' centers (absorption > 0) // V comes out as 3.27 angstrom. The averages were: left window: 13.2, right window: 13.5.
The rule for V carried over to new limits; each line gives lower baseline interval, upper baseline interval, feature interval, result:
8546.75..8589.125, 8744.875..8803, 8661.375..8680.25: 1.1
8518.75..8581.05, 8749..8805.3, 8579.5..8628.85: 1.1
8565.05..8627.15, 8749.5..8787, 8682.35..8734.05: 1.5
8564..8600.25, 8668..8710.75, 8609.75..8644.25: 1.0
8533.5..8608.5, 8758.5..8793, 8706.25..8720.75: 0.6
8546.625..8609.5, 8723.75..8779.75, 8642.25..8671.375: 0.8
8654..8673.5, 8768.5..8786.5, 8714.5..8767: 2.9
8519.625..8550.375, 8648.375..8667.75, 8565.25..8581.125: -0.5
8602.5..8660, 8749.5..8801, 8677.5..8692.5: 0.7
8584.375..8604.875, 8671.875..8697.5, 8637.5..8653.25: 0.4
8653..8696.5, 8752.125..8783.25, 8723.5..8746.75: 1.1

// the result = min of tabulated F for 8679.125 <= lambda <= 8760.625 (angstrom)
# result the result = 11.3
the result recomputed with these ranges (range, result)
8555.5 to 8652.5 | 10.9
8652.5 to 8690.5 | 10.5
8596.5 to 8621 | 11.5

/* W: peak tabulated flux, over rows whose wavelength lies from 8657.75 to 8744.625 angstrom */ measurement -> 14.9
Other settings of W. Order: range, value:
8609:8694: 15.9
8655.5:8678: 14.4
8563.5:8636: 14.5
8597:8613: 14.3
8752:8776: 15.8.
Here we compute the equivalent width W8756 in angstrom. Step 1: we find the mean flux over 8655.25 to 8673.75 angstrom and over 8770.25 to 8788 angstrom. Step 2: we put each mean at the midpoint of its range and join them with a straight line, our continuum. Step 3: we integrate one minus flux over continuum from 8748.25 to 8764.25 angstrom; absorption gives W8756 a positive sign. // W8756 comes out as 1.23 angstrom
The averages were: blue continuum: 12.5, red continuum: 14.7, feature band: 13.1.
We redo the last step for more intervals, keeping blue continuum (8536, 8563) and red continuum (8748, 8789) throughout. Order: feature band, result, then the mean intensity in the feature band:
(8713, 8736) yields 0.9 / 13.2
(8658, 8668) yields 0.9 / 12.4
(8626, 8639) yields 1.4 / 12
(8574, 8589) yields 0.5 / 13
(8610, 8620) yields 0.0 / 13.5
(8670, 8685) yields 0.9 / 12.8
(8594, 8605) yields 0.8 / 12.4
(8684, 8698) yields 0.7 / 13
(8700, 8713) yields 0.0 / 13.7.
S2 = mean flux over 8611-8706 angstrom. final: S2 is 12.9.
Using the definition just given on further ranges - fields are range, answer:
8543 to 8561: 13.5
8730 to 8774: 13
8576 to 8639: 12.8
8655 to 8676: 12.7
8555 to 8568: 13.9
